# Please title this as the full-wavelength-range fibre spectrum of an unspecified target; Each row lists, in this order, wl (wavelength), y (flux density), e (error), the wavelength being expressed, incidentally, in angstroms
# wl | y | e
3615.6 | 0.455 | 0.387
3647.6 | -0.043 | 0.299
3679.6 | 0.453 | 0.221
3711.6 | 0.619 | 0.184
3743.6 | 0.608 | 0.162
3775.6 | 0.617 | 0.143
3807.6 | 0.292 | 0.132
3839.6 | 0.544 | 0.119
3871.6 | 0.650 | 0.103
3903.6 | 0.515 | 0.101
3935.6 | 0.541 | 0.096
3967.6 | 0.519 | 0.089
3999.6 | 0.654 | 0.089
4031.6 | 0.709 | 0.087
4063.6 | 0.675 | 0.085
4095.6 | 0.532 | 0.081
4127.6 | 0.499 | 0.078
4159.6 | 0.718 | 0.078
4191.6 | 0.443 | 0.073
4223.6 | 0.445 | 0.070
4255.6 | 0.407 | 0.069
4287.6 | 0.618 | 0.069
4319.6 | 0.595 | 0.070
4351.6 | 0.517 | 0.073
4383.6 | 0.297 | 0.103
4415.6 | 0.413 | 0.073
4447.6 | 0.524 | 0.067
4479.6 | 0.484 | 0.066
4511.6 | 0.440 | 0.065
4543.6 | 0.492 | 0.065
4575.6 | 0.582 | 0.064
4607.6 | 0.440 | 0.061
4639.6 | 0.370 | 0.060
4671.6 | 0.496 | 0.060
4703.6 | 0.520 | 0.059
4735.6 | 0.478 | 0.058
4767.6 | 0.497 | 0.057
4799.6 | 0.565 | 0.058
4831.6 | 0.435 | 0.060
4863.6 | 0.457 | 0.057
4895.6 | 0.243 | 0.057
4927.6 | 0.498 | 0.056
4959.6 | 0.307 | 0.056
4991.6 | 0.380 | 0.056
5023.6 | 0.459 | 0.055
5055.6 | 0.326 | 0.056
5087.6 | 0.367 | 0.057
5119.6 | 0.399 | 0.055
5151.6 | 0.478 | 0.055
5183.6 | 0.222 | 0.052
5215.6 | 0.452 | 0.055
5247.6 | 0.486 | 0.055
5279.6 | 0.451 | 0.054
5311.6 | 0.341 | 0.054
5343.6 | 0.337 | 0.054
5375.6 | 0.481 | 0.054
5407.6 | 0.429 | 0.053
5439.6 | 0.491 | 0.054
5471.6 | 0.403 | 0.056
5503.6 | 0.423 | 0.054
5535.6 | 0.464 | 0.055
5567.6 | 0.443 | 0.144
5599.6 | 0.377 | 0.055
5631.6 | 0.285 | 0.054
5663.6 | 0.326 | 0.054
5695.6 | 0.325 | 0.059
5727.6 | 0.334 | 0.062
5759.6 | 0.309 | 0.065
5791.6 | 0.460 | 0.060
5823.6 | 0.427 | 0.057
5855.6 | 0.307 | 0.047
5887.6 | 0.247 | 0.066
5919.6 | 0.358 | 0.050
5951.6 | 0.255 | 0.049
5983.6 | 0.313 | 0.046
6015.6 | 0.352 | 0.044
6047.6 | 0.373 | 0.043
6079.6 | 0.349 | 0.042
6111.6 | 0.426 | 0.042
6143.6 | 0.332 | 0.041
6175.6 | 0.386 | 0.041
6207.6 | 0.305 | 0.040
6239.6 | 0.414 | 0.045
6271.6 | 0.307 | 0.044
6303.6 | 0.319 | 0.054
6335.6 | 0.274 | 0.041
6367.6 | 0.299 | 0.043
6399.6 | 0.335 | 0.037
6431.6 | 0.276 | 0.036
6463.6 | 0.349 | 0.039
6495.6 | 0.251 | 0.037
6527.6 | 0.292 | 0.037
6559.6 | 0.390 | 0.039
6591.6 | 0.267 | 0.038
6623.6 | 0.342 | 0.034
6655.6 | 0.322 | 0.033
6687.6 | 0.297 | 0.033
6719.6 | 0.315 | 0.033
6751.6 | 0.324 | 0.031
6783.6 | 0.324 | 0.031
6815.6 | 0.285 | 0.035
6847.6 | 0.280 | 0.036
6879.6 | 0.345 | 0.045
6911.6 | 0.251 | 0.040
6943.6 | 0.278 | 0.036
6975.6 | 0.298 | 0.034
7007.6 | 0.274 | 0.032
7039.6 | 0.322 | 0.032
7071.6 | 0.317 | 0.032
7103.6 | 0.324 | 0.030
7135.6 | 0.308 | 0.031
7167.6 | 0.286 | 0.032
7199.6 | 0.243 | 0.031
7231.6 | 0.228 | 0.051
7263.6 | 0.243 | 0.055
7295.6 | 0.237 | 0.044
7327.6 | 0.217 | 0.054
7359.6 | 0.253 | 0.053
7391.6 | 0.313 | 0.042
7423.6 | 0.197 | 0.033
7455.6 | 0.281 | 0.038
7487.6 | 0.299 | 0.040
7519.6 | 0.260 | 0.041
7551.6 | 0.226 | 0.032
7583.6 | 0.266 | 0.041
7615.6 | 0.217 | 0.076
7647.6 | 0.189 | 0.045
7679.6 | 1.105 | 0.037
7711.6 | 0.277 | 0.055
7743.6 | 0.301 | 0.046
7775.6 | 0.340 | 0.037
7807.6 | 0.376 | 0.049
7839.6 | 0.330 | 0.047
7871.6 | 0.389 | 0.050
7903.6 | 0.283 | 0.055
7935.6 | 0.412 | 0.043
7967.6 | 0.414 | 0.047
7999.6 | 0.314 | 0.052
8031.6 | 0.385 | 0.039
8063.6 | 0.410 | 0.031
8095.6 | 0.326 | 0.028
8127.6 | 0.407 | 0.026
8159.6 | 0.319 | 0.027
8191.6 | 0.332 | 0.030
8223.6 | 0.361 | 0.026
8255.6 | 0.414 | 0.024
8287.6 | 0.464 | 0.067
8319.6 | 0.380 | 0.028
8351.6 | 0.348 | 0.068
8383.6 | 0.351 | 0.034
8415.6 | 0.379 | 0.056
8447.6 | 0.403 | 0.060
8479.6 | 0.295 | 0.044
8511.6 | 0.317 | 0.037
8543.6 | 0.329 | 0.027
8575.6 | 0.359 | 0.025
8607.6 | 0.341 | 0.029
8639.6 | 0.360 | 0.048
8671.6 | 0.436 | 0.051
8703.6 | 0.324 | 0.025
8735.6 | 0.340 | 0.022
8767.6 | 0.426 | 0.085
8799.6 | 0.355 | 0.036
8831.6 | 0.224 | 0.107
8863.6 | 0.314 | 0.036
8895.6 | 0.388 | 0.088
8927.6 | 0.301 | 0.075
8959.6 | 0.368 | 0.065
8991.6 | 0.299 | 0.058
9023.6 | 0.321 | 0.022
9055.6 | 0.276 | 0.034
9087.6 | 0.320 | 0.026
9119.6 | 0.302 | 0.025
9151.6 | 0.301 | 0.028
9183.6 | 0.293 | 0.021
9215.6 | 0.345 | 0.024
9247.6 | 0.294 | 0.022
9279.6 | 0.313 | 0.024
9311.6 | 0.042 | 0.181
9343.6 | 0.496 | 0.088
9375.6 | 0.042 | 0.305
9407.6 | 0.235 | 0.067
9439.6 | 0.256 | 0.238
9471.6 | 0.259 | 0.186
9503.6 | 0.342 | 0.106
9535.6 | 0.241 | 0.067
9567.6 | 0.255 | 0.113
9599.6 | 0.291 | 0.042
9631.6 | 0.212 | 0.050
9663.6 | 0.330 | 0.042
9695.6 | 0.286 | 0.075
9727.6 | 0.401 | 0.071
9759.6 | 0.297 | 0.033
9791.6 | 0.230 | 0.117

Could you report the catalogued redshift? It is 1.061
